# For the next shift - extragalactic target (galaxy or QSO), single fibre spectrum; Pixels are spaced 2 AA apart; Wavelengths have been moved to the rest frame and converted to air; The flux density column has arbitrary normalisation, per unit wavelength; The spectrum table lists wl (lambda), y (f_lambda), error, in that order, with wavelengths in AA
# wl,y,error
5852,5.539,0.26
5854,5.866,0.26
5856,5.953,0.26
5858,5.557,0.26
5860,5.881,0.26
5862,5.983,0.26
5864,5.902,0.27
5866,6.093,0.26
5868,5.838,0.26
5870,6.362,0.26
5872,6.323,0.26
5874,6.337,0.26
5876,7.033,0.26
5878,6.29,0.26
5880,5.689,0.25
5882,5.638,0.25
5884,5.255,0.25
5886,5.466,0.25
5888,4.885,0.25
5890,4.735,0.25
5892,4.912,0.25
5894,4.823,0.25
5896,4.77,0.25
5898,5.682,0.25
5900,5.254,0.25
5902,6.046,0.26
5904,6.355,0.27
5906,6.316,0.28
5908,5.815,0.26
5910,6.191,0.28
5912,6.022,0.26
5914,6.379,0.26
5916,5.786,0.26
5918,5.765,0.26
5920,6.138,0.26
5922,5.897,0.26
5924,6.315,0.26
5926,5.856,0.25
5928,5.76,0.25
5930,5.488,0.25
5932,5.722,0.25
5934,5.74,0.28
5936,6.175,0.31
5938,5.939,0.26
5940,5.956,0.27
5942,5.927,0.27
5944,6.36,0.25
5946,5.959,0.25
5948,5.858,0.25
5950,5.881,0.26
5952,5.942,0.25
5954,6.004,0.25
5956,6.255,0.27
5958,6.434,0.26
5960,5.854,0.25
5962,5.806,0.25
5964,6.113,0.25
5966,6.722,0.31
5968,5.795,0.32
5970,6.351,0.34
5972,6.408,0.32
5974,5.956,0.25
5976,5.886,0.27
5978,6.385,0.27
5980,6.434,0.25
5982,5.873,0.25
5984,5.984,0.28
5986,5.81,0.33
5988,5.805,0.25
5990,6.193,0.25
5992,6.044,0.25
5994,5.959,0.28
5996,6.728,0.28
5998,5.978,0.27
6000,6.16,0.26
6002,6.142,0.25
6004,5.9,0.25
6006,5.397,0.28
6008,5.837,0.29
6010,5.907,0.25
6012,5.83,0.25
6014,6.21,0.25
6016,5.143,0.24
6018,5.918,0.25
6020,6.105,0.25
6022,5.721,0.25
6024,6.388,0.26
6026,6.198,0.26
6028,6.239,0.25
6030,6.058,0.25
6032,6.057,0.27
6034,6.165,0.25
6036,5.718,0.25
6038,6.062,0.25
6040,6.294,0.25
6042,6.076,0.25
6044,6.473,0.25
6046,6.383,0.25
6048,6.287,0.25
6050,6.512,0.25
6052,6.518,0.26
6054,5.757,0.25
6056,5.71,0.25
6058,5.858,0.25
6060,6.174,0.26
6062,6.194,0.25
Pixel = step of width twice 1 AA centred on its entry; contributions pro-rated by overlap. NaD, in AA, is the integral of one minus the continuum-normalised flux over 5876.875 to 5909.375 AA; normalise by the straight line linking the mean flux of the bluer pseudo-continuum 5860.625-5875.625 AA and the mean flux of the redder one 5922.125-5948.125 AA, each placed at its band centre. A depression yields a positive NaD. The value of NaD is 2.99 AA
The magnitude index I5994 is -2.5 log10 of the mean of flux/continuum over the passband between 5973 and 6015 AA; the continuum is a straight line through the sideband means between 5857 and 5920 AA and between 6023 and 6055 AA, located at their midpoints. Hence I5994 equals 0.01 mag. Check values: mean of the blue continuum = 5.79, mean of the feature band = 6.02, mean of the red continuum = 6.2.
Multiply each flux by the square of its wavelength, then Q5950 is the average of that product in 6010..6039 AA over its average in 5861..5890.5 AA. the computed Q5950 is 1.1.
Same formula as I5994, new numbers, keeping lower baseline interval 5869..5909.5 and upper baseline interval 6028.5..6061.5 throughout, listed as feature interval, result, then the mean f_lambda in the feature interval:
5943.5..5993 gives -0.029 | 6.08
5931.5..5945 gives -0.026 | 5.98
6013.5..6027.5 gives 0.020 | 5.96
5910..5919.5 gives -0.045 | 6.02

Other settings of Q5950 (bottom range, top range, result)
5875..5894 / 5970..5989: 1.14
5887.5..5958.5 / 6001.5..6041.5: 1.06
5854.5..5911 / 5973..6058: 1.10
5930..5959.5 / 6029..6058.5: 1.06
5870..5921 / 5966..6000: 1.09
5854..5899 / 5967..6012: 1.10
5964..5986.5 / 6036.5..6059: 1.03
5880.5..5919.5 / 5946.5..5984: 1.12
